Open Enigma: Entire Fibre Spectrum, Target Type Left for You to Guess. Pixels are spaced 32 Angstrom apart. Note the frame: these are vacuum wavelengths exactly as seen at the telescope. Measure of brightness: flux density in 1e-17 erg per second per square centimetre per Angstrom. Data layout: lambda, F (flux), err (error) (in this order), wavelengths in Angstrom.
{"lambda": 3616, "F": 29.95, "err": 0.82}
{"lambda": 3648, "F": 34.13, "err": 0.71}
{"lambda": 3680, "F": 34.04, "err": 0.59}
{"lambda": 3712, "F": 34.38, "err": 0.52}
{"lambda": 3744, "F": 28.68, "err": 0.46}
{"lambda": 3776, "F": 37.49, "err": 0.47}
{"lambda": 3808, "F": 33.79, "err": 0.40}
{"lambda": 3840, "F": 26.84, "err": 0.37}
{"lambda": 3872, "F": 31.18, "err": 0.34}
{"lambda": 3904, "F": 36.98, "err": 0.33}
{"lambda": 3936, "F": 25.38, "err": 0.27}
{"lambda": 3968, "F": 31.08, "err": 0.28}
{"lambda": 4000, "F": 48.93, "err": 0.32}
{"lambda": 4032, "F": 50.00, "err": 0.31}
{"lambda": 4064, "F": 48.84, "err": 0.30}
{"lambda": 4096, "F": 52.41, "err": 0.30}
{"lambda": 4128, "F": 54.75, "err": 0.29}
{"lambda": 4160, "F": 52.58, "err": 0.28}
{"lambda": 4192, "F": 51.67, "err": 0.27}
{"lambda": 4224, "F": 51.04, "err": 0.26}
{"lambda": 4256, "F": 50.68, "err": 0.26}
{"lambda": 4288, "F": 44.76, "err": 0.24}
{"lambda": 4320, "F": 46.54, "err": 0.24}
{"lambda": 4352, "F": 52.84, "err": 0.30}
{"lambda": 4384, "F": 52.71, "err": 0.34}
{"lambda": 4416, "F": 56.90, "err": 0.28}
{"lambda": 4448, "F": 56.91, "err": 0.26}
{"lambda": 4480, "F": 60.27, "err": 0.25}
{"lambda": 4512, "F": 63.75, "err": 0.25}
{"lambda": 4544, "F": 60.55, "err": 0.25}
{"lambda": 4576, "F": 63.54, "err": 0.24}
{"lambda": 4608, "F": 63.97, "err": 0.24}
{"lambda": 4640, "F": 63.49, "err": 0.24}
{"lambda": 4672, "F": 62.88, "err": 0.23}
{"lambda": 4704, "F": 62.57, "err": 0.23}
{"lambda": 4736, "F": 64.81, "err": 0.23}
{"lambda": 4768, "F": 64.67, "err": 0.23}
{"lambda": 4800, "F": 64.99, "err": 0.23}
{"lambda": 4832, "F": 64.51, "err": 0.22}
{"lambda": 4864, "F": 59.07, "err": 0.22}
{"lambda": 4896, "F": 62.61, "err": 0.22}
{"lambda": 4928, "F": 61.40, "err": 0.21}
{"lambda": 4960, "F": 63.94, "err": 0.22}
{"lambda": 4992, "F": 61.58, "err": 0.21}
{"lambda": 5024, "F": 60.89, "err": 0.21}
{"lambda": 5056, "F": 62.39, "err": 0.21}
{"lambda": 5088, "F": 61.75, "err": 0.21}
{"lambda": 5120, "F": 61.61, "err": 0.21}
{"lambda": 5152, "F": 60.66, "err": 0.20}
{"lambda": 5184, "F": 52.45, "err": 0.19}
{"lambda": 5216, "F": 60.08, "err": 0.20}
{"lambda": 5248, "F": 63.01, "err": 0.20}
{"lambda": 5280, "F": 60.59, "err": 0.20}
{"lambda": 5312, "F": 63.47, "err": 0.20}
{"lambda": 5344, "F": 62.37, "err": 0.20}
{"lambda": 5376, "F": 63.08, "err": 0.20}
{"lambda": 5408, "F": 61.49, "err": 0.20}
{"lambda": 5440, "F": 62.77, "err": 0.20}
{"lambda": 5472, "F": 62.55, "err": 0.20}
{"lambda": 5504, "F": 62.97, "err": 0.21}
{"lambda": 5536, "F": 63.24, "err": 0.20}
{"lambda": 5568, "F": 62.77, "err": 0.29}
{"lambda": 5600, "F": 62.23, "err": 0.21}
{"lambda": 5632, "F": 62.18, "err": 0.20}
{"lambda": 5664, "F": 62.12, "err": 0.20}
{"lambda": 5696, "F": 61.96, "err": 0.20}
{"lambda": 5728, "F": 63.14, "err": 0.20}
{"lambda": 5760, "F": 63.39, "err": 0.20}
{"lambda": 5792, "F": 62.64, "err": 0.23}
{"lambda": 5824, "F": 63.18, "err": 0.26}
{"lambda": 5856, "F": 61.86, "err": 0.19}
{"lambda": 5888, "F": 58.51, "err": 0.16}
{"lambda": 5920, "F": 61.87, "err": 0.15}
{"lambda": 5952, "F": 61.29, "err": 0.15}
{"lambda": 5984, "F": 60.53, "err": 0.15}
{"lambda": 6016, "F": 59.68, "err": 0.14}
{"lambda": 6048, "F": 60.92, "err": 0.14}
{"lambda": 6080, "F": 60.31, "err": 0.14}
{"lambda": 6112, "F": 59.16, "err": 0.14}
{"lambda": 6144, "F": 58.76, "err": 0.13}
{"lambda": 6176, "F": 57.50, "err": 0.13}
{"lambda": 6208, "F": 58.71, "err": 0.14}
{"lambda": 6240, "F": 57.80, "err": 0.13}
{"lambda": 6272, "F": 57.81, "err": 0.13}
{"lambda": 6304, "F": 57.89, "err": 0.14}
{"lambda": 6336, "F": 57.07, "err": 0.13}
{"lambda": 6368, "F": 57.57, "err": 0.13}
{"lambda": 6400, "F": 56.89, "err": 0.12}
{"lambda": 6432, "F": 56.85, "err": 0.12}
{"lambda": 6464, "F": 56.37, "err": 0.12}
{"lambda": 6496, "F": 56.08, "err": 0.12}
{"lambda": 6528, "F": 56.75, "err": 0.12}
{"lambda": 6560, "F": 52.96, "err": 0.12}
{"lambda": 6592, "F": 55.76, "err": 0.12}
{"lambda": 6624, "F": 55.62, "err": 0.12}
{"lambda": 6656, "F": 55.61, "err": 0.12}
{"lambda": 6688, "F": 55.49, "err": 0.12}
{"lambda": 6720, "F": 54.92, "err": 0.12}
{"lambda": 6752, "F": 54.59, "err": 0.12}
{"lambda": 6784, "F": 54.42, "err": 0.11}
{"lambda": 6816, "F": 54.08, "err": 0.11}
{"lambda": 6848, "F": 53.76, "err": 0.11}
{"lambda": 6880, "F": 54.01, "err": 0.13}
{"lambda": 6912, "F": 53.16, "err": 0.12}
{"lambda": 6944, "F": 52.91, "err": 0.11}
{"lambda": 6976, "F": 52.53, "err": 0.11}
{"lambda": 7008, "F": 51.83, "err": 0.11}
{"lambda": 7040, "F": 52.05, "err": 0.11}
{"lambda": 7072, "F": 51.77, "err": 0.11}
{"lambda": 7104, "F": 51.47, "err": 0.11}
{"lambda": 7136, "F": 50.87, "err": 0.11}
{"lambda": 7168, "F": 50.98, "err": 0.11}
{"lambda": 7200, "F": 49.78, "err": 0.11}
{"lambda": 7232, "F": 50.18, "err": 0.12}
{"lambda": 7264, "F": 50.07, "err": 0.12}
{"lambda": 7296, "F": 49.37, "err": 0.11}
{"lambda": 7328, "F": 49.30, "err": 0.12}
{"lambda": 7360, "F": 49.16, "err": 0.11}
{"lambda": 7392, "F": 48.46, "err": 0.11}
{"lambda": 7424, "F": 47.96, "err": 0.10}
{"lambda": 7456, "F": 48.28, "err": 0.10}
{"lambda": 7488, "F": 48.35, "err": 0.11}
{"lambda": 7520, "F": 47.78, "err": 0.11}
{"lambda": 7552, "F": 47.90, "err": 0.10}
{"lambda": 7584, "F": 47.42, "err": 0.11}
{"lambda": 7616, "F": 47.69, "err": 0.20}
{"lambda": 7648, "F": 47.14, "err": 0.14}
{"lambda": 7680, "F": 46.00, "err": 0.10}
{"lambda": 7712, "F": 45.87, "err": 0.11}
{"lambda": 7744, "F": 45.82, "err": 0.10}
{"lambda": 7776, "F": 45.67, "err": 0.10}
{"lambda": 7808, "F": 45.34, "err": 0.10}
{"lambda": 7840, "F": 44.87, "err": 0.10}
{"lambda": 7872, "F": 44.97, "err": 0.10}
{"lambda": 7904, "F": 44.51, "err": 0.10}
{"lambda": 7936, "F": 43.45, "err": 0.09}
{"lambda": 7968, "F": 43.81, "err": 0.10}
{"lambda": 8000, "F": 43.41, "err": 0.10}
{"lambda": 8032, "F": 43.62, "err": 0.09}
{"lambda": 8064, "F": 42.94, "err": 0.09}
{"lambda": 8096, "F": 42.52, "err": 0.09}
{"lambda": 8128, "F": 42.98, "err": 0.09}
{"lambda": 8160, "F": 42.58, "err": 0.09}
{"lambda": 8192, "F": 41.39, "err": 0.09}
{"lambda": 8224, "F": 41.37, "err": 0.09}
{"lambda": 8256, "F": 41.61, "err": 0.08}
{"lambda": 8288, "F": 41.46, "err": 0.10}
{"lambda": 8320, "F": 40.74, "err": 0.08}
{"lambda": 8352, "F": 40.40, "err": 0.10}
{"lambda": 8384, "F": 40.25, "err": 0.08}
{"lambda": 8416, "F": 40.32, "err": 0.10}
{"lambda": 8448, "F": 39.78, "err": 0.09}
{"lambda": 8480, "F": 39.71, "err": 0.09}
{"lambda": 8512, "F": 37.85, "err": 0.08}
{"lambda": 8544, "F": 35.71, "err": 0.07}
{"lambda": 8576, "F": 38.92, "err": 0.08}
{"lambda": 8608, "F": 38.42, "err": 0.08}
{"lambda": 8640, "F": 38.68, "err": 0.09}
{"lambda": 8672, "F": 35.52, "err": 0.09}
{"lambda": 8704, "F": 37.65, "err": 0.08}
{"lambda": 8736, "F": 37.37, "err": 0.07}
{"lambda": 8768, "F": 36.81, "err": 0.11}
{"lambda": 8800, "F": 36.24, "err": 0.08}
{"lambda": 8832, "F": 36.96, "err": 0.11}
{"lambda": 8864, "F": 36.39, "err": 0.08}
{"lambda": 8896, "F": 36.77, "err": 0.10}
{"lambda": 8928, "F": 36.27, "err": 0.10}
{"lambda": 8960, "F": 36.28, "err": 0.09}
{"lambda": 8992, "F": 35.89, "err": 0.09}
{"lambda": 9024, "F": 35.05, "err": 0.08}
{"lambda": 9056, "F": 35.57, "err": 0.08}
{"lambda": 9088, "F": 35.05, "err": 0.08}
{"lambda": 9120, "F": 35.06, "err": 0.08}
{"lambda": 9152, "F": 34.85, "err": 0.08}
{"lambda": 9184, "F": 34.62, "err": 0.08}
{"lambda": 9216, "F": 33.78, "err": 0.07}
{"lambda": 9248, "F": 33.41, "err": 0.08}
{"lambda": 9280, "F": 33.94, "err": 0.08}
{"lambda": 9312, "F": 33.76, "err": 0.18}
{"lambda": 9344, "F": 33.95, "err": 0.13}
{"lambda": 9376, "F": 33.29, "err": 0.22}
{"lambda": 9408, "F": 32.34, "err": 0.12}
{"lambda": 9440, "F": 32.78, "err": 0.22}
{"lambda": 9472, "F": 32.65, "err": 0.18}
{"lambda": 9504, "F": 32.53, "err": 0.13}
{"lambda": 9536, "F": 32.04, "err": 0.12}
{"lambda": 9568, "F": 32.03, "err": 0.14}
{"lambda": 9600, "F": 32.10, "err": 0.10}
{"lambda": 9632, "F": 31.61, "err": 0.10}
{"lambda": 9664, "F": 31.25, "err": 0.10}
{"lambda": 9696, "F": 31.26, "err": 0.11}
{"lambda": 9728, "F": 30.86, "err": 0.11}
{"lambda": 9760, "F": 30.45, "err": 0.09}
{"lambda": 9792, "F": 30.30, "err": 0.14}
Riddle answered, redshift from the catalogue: 0.00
